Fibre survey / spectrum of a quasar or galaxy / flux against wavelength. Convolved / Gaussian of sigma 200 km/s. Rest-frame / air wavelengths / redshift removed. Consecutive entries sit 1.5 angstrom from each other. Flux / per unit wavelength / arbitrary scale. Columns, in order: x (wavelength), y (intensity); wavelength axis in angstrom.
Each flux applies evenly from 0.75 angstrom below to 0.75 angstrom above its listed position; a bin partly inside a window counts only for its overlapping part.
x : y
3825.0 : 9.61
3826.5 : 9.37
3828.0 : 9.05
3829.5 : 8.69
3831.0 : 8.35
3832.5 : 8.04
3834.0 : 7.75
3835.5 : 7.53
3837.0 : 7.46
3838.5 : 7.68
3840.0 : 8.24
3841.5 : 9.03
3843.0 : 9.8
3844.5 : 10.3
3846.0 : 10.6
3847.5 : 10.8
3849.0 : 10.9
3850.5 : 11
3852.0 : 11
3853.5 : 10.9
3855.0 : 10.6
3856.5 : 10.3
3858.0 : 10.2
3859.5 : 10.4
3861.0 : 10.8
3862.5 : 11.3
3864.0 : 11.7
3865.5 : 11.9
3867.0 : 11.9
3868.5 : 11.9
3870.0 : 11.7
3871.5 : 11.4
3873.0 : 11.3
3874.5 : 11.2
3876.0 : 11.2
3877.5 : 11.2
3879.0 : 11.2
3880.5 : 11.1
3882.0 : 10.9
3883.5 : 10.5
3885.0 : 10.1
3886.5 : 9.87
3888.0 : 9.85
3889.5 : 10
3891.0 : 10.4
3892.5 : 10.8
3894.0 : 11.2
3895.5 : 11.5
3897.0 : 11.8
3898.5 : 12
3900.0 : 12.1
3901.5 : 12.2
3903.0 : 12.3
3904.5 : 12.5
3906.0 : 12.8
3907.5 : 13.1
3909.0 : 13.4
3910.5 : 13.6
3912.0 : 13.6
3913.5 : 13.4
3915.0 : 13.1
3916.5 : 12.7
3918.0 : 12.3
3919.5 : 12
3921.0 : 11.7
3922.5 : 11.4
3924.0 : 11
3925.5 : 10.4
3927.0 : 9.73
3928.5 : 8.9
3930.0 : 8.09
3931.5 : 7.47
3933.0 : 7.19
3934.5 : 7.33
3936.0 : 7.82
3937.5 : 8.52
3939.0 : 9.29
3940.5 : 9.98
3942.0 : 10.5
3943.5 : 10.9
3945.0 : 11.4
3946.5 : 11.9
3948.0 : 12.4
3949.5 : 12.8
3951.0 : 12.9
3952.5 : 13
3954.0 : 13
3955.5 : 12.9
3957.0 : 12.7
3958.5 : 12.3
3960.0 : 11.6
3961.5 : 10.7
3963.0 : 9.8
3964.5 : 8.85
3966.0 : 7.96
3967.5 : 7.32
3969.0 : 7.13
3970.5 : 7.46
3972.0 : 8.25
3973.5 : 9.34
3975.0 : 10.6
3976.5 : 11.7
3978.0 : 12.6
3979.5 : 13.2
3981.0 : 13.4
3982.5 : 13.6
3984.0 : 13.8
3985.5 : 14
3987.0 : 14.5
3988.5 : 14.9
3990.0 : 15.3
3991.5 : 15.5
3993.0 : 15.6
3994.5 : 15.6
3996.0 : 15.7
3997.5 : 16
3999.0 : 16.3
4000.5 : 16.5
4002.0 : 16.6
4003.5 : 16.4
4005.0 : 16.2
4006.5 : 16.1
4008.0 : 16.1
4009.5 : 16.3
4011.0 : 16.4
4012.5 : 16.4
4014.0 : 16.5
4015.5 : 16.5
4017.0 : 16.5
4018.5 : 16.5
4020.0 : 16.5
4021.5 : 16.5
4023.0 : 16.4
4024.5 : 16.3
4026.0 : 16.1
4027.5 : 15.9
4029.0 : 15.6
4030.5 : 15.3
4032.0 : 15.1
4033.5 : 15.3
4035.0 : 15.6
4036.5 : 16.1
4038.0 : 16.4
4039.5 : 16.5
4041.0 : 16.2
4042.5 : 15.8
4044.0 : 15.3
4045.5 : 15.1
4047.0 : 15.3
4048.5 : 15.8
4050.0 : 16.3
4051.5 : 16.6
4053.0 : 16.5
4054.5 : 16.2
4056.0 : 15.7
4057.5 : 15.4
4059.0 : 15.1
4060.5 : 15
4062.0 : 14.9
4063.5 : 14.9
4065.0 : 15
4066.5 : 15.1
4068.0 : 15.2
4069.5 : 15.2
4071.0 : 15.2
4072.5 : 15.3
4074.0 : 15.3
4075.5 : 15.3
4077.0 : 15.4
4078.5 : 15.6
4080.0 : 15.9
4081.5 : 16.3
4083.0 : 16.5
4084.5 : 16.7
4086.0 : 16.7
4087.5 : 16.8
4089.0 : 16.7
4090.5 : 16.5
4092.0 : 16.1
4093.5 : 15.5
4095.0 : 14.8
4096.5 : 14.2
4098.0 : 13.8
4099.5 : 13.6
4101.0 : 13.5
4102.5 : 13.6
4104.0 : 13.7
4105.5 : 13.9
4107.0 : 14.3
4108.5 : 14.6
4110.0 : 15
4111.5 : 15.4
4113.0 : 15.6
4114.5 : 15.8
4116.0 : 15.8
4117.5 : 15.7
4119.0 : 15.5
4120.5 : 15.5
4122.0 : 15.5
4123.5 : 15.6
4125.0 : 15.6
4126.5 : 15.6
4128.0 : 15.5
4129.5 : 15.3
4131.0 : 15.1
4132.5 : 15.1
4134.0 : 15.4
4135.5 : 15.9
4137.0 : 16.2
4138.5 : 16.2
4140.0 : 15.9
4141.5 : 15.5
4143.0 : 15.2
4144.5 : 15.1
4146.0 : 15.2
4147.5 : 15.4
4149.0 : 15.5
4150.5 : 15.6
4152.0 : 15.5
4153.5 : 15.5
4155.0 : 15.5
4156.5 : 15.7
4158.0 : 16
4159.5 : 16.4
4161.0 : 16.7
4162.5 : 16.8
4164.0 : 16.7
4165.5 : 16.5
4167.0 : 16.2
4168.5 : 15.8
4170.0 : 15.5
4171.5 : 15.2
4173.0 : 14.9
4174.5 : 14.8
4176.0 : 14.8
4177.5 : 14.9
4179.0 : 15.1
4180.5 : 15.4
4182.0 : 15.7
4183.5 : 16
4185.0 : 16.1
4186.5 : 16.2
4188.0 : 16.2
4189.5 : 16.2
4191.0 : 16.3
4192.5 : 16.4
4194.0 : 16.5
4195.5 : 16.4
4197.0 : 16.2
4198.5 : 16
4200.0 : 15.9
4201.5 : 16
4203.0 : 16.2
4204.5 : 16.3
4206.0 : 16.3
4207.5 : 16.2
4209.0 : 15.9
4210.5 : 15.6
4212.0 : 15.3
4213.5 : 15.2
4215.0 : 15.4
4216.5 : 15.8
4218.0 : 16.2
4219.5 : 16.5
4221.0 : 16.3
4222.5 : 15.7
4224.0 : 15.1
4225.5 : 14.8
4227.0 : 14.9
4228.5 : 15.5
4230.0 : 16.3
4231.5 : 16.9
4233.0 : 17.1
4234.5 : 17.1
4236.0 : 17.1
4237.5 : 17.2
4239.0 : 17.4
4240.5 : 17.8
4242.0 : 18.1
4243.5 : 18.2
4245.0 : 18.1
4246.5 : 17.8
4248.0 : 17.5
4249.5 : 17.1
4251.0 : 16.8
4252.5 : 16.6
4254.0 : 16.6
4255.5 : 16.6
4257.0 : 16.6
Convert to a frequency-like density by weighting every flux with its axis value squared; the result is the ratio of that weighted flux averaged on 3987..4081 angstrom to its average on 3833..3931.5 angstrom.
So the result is 1.56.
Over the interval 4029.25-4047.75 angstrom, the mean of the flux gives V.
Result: 15.7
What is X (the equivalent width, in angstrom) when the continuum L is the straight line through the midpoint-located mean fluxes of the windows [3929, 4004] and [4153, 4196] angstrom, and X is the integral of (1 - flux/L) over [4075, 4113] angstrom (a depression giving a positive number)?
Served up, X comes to -2.5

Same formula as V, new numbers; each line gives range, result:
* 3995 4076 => 15.9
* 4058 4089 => 15.6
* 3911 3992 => 11.2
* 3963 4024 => 14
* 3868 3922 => 11.7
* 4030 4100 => 15.6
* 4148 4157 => 15.5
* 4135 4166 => 15.9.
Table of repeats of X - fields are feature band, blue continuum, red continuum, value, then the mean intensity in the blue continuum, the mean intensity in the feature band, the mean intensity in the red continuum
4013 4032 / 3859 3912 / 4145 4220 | -3.8 angstrom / 11.5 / 16.2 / 15.8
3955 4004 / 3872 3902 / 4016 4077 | 4.1 angstrom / 11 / 12.6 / 15.7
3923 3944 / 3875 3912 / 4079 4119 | 5.4 angstrom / 11.5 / 9.09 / 15.3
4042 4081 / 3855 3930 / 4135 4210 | -3.8 angstrom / 11.4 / 15.5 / 15.9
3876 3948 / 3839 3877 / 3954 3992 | 1.2 angstrom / 10.8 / 11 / 11.6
